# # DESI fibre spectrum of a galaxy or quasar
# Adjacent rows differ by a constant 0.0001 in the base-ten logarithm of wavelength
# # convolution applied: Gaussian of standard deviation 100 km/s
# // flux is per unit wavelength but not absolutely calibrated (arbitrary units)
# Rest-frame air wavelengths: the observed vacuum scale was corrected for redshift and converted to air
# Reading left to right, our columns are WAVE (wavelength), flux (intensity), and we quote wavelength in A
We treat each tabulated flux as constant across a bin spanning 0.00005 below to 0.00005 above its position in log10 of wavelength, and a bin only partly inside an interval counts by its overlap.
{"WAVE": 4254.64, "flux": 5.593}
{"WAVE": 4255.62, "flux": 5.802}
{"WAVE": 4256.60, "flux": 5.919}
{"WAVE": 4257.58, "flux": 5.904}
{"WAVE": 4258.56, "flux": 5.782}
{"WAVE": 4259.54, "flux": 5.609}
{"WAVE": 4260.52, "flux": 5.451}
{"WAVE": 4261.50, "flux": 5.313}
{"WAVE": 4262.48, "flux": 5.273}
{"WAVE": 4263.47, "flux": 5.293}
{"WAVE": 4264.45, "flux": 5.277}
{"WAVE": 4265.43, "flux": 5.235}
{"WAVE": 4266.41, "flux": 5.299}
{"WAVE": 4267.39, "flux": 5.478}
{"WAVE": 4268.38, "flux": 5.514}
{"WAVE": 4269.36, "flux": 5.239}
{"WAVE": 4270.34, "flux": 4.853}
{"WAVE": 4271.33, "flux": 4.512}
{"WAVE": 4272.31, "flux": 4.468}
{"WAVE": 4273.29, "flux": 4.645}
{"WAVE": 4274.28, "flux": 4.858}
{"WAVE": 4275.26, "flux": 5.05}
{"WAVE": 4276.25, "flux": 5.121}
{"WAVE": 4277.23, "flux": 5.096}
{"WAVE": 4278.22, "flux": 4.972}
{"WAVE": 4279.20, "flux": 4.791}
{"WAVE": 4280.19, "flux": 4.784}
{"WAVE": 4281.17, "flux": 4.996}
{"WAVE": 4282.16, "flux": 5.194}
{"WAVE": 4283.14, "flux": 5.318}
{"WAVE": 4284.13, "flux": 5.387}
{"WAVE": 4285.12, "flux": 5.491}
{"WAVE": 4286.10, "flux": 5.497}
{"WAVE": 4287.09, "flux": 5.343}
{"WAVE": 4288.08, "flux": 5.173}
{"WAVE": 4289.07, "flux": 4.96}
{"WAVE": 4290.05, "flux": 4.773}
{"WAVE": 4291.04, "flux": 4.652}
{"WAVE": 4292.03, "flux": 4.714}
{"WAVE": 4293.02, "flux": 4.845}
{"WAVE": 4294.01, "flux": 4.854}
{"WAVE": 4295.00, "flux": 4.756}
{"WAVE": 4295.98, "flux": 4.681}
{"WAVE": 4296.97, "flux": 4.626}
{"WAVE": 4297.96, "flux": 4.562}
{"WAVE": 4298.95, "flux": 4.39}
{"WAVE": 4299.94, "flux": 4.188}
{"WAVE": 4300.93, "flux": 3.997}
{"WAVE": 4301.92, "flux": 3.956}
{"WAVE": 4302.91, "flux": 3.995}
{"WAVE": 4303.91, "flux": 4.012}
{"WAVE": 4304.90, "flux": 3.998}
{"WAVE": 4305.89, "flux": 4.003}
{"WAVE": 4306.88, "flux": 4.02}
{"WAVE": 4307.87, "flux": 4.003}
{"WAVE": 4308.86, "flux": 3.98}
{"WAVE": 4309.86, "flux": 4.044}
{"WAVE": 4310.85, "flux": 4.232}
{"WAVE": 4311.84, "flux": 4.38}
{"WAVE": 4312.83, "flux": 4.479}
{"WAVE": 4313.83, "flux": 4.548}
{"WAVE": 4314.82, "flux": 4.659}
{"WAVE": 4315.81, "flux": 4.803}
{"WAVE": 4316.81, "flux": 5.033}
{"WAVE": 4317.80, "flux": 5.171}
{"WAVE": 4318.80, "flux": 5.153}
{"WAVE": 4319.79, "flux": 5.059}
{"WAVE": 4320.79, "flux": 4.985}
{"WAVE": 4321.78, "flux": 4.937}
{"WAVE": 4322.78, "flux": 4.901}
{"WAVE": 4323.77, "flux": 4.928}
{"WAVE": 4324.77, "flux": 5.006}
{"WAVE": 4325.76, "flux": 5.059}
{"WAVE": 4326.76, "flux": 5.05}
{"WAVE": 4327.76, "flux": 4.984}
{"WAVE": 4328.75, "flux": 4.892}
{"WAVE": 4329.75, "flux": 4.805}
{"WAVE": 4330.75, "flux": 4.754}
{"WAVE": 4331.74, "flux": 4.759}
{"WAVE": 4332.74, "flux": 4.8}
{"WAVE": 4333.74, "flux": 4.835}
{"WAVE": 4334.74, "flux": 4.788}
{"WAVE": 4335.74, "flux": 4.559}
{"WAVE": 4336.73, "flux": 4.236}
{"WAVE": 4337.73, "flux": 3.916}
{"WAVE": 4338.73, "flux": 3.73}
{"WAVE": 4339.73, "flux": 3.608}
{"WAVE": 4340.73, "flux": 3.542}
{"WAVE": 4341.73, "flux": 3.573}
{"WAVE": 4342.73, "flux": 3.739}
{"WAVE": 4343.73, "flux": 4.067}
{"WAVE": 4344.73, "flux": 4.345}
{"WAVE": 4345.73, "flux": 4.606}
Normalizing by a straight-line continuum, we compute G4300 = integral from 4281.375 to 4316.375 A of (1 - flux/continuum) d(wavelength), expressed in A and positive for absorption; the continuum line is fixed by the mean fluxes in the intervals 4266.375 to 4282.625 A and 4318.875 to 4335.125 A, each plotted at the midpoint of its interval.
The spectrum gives 2.6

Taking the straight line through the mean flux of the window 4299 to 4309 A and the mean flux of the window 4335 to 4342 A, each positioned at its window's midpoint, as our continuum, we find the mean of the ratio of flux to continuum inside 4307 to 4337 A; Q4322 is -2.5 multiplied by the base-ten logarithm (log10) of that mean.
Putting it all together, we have -0.19 mag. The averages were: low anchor 4.03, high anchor 3.92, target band 4.72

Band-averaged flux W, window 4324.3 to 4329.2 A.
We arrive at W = 5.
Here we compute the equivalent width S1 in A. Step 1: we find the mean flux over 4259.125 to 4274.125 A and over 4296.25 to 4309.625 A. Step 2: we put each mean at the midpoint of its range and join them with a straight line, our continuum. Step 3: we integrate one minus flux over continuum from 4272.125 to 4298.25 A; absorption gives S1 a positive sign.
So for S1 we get -1.9 A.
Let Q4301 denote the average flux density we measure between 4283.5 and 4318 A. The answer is 4.57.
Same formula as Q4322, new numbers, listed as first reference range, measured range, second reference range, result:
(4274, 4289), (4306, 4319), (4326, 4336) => 0.11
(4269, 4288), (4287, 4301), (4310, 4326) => 0.06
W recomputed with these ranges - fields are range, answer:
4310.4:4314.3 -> 4.41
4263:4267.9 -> 5.32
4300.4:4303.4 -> 3.99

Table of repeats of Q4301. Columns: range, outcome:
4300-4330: 4.56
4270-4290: 5.02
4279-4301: 4.89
